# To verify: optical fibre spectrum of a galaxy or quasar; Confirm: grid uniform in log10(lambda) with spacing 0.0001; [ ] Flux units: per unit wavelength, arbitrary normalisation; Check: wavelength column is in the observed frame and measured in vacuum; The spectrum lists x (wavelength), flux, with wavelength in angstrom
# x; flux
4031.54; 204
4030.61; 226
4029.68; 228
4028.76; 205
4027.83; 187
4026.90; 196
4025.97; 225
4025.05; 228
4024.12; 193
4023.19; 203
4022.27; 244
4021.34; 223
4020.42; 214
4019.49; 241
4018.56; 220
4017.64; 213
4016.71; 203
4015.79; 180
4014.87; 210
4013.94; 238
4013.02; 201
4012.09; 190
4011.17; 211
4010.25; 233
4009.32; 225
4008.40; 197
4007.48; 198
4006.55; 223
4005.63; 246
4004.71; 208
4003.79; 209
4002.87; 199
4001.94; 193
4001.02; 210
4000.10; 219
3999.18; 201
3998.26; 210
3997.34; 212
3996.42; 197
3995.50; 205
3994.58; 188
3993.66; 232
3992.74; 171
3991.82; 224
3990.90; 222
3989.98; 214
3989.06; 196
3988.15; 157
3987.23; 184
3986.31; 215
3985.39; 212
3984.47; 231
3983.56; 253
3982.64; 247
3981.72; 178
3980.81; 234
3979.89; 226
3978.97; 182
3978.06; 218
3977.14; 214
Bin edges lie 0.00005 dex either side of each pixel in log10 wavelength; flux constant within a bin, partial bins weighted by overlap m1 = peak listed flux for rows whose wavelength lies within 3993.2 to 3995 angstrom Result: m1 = 232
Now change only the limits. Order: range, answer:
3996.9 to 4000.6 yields 219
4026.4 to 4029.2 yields 205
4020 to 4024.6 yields 244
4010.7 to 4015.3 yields 238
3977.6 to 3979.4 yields 218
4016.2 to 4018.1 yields 213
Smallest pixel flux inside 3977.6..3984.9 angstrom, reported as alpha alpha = 178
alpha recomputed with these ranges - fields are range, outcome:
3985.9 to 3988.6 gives 157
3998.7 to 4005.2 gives 193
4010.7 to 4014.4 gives 190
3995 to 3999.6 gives 197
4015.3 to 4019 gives 180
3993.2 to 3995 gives 188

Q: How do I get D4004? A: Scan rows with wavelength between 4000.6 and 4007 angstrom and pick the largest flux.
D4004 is 246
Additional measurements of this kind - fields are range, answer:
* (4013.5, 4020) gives 241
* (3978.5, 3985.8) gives 253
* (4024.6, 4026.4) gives 228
